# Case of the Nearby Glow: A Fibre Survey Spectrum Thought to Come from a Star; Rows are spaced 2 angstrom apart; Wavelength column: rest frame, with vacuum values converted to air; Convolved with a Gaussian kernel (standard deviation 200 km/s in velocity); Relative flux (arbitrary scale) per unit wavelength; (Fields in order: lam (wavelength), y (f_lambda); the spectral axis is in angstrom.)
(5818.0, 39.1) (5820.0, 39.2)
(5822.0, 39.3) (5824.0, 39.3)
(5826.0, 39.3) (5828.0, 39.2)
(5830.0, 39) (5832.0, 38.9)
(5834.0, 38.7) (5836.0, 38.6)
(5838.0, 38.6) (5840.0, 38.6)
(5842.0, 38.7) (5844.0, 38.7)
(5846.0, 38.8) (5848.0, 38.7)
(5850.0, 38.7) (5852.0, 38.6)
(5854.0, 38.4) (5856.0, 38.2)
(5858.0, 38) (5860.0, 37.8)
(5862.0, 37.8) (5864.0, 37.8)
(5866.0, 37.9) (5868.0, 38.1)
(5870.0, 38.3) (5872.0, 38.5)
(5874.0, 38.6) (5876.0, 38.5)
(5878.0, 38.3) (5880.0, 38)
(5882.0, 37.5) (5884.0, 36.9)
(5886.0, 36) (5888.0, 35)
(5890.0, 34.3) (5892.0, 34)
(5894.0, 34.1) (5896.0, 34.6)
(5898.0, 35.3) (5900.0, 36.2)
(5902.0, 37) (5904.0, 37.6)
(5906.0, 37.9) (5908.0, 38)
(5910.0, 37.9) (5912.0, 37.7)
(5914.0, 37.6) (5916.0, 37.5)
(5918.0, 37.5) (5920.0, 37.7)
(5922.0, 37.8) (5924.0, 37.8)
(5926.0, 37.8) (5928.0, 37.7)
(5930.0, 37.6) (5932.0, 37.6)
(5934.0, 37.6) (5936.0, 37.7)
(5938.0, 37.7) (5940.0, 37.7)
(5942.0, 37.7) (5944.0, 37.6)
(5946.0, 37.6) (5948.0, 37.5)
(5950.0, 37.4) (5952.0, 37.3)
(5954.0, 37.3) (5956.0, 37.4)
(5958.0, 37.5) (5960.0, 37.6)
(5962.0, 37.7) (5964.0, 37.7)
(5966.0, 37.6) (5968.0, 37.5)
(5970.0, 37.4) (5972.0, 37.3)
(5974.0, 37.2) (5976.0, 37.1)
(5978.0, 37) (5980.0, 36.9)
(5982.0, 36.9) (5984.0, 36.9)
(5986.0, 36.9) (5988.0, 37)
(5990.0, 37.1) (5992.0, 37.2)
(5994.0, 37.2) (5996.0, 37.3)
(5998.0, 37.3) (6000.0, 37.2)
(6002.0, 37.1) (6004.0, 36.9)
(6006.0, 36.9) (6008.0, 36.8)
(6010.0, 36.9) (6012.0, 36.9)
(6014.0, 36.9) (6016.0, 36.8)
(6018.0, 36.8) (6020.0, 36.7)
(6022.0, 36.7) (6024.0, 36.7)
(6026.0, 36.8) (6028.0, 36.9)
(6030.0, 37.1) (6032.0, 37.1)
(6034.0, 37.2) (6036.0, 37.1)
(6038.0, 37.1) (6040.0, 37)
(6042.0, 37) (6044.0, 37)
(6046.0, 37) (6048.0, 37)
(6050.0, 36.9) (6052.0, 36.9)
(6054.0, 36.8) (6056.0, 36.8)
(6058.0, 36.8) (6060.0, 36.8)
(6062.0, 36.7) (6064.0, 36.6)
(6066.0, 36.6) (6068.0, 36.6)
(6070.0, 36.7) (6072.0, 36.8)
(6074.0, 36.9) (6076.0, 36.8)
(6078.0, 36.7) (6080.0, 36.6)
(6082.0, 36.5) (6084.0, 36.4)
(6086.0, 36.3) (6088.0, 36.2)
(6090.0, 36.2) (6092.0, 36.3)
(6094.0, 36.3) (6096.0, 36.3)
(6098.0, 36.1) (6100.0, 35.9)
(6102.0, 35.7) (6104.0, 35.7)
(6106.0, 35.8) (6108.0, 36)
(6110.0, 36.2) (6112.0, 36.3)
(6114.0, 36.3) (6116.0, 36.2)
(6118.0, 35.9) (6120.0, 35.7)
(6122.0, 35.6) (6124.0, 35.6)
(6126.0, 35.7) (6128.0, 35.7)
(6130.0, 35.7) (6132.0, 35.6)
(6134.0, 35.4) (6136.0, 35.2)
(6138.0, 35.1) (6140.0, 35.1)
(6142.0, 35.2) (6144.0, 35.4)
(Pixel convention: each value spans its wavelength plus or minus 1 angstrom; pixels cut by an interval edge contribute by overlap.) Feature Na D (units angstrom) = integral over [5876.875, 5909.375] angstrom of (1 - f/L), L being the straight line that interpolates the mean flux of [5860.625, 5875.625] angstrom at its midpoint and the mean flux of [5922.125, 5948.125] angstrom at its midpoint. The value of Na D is 1.41 angstrom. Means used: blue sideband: 38.1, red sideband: 37.7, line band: 36.3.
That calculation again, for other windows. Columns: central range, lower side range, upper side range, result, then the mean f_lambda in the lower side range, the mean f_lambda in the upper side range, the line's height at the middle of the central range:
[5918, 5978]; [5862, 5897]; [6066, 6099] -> -1.3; 36.9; 36.5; 36.7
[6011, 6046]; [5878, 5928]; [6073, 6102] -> -0.4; 36.8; 36.4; 36.5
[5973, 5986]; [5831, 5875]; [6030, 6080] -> 0.2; 38.4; 36.9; 37.4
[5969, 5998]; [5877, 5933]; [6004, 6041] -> -0.2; 36.9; 36.9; 36.9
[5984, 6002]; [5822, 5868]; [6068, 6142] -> 0.0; 38.6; 36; 37.1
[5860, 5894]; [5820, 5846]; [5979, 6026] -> 1.1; 38.9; 37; 38.4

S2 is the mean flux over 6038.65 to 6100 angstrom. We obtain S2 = 36.6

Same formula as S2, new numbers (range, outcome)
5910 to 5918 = 37.6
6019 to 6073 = 36.9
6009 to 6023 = 36.8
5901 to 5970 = 37.6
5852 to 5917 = 37.2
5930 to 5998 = 37.4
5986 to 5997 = 37.1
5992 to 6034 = 37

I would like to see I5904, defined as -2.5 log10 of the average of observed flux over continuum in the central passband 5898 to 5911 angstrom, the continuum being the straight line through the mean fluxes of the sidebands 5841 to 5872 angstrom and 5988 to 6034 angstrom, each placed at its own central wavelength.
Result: 0.02 mag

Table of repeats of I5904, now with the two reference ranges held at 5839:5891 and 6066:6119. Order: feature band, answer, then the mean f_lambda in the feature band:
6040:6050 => -0.01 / 37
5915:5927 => -0.01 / 37.7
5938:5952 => -0.01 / 37.6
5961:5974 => -0.01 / 37.5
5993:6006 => -0.01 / 37.1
